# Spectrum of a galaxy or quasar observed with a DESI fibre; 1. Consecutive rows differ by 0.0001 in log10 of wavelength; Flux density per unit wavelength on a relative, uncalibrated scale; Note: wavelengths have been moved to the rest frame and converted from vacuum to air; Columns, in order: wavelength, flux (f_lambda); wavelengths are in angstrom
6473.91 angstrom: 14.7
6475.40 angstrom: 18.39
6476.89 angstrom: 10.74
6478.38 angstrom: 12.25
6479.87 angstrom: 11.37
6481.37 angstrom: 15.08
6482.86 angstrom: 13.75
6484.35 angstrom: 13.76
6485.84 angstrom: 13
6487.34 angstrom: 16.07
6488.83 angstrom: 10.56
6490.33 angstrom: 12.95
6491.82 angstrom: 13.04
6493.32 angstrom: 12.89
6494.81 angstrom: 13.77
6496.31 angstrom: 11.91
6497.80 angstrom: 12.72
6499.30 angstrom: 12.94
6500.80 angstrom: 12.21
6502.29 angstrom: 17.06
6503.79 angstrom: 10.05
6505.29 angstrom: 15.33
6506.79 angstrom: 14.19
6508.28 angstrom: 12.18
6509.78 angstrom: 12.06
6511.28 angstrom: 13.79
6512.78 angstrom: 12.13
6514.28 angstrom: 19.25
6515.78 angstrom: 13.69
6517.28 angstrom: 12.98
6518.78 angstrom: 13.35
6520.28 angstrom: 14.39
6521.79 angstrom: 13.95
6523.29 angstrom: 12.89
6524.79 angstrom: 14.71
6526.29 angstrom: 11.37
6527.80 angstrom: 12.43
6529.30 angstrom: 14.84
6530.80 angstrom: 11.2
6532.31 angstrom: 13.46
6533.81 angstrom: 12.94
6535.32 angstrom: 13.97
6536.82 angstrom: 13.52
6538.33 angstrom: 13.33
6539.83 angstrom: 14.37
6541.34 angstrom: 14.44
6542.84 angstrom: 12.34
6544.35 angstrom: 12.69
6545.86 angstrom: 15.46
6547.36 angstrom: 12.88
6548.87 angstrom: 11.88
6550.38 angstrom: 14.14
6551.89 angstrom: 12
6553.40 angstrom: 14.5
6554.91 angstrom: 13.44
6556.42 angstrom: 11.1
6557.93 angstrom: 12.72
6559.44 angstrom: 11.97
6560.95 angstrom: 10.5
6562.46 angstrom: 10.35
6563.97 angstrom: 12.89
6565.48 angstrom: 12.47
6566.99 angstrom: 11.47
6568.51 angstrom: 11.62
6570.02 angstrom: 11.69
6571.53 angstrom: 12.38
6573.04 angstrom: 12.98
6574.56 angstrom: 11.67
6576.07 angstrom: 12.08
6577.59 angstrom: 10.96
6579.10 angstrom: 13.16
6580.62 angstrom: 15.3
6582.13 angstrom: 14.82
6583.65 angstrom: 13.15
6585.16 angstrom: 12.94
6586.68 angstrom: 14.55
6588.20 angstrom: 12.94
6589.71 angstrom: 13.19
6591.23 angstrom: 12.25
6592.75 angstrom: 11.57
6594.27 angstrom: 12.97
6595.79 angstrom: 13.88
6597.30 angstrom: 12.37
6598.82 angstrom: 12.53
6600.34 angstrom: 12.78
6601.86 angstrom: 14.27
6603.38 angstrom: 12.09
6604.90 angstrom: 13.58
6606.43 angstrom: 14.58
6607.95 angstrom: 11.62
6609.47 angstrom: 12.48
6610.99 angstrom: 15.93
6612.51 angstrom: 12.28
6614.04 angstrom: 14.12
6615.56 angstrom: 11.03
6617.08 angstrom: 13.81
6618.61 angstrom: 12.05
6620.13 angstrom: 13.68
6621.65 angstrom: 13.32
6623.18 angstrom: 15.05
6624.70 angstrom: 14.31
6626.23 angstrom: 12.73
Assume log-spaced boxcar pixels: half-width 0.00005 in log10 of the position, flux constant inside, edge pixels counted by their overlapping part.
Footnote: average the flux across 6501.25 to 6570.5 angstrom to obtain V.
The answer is 13.1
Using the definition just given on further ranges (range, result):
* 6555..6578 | 11.8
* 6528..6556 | 13.4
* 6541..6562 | 12.8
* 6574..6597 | 13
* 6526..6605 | 12.8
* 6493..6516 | 13.5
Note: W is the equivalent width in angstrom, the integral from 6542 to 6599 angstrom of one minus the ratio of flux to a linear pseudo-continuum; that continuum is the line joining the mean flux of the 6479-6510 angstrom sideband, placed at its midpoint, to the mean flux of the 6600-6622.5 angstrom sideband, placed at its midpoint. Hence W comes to 2.2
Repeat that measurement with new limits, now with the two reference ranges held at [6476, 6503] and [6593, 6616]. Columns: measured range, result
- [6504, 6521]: -0.9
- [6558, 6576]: 1.7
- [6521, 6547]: -0.5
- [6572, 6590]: 0.0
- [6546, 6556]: -0.1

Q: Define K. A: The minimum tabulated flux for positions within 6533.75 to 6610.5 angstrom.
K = 10.35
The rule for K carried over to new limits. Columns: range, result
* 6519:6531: 11.2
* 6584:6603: 11.57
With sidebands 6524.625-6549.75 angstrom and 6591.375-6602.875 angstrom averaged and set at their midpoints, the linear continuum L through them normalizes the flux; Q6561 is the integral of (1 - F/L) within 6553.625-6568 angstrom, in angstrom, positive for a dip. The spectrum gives 1.24 angstrom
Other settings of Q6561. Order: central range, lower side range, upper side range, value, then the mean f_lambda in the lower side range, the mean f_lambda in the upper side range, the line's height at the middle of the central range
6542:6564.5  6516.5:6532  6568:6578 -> -0.2 angstrom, 13.2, 12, 12.5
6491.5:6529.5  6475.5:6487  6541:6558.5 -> -0.7 angstrom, 13.3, 13.1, 13.2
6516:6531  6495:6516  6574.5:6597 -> 0.1 angstrom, 13.5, 13.1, 13.4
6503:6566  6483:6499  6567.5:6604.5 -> -0.8 angstrom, 13.1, 12.8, 13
